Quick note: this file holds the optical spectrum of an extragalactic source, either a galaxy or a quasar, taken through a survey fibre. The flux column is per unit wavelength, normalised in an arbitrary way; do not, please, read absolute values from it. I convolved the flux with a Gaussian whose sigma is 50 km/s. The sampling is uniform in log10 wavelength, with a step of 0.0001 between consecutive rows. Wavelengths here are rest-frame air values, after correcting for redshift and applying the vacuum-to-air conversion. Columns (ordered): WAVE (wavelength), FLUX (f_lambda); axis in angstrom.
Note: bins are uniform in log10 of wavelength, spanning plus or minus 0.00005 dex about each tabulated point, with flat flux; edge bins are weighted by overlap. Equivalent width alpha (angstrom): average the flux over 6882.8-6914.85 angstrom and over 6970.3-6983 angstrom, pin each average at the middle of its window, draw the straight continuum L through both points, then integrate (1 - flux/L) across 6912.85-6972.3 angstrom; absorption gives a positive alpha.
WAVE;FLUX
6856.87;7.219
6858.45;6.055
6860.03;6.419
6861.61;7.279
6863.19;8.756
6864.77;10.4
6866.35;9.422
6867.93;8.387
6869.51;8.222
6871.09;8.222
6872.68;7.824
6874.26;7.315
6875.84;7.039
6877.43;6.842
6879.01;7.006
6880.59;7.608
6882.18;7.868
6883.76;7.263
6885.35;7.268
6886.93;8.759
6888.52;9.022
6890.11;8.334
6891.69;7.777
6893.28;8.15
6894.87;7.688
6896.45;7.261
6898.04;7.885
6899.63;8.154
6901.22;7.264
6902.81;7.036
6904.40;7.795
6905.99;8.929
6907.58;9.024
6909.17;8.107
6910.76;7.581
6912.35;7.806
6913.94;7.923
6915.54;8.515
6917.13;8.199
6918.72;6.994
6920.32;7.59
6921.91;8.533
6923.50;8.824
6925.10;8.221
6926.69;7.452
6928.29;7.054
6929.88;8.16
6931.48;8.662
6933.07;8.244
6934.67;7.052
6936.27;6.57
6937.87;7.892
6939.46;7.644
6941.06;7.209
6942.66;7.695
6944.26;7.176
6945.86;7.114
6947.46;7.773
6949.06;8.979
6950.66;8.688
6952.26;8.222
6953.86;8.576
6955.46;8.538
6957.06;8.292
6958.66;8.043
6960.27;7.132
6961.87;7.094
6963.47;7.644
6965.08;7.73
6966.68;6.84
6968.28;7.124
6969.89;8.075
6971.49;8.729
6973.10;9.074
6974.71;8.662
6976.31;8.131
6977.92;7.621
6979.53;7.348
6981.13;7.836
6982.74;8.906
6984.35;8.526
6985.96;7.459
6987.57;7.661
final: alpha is 2.0 angstrom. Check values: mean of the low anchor 7.95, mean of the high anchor 8.26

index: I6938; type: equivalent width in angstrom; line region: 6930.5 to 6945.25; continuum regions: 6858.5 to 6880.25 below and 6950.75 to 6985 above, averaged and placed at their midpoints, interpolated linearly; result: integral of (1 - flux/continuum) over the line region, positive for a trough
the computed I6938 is 0.7 angstrom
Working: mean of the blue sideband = 7.86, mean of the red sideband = 8.02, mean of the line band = 7.57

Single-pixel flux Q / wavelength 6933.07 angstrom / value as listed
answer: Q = 8.244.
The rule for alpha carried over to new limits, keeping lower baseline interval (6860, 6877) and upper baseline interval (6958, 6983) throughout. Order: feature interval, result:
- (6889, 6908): 0.3 angstrom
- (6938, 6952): 0.2 angstrom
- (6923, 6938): 0.3 angstrom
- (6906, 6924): -0.2 angstrom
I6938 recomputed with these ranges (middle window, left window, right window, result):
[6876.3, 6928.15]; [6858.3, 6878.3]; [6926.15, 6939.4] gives -0.7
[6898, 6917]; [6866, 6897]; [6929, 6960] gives -0.3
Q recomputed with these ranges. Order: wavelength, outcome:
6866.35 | 9.422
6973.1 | 9.074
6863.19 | 8.756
